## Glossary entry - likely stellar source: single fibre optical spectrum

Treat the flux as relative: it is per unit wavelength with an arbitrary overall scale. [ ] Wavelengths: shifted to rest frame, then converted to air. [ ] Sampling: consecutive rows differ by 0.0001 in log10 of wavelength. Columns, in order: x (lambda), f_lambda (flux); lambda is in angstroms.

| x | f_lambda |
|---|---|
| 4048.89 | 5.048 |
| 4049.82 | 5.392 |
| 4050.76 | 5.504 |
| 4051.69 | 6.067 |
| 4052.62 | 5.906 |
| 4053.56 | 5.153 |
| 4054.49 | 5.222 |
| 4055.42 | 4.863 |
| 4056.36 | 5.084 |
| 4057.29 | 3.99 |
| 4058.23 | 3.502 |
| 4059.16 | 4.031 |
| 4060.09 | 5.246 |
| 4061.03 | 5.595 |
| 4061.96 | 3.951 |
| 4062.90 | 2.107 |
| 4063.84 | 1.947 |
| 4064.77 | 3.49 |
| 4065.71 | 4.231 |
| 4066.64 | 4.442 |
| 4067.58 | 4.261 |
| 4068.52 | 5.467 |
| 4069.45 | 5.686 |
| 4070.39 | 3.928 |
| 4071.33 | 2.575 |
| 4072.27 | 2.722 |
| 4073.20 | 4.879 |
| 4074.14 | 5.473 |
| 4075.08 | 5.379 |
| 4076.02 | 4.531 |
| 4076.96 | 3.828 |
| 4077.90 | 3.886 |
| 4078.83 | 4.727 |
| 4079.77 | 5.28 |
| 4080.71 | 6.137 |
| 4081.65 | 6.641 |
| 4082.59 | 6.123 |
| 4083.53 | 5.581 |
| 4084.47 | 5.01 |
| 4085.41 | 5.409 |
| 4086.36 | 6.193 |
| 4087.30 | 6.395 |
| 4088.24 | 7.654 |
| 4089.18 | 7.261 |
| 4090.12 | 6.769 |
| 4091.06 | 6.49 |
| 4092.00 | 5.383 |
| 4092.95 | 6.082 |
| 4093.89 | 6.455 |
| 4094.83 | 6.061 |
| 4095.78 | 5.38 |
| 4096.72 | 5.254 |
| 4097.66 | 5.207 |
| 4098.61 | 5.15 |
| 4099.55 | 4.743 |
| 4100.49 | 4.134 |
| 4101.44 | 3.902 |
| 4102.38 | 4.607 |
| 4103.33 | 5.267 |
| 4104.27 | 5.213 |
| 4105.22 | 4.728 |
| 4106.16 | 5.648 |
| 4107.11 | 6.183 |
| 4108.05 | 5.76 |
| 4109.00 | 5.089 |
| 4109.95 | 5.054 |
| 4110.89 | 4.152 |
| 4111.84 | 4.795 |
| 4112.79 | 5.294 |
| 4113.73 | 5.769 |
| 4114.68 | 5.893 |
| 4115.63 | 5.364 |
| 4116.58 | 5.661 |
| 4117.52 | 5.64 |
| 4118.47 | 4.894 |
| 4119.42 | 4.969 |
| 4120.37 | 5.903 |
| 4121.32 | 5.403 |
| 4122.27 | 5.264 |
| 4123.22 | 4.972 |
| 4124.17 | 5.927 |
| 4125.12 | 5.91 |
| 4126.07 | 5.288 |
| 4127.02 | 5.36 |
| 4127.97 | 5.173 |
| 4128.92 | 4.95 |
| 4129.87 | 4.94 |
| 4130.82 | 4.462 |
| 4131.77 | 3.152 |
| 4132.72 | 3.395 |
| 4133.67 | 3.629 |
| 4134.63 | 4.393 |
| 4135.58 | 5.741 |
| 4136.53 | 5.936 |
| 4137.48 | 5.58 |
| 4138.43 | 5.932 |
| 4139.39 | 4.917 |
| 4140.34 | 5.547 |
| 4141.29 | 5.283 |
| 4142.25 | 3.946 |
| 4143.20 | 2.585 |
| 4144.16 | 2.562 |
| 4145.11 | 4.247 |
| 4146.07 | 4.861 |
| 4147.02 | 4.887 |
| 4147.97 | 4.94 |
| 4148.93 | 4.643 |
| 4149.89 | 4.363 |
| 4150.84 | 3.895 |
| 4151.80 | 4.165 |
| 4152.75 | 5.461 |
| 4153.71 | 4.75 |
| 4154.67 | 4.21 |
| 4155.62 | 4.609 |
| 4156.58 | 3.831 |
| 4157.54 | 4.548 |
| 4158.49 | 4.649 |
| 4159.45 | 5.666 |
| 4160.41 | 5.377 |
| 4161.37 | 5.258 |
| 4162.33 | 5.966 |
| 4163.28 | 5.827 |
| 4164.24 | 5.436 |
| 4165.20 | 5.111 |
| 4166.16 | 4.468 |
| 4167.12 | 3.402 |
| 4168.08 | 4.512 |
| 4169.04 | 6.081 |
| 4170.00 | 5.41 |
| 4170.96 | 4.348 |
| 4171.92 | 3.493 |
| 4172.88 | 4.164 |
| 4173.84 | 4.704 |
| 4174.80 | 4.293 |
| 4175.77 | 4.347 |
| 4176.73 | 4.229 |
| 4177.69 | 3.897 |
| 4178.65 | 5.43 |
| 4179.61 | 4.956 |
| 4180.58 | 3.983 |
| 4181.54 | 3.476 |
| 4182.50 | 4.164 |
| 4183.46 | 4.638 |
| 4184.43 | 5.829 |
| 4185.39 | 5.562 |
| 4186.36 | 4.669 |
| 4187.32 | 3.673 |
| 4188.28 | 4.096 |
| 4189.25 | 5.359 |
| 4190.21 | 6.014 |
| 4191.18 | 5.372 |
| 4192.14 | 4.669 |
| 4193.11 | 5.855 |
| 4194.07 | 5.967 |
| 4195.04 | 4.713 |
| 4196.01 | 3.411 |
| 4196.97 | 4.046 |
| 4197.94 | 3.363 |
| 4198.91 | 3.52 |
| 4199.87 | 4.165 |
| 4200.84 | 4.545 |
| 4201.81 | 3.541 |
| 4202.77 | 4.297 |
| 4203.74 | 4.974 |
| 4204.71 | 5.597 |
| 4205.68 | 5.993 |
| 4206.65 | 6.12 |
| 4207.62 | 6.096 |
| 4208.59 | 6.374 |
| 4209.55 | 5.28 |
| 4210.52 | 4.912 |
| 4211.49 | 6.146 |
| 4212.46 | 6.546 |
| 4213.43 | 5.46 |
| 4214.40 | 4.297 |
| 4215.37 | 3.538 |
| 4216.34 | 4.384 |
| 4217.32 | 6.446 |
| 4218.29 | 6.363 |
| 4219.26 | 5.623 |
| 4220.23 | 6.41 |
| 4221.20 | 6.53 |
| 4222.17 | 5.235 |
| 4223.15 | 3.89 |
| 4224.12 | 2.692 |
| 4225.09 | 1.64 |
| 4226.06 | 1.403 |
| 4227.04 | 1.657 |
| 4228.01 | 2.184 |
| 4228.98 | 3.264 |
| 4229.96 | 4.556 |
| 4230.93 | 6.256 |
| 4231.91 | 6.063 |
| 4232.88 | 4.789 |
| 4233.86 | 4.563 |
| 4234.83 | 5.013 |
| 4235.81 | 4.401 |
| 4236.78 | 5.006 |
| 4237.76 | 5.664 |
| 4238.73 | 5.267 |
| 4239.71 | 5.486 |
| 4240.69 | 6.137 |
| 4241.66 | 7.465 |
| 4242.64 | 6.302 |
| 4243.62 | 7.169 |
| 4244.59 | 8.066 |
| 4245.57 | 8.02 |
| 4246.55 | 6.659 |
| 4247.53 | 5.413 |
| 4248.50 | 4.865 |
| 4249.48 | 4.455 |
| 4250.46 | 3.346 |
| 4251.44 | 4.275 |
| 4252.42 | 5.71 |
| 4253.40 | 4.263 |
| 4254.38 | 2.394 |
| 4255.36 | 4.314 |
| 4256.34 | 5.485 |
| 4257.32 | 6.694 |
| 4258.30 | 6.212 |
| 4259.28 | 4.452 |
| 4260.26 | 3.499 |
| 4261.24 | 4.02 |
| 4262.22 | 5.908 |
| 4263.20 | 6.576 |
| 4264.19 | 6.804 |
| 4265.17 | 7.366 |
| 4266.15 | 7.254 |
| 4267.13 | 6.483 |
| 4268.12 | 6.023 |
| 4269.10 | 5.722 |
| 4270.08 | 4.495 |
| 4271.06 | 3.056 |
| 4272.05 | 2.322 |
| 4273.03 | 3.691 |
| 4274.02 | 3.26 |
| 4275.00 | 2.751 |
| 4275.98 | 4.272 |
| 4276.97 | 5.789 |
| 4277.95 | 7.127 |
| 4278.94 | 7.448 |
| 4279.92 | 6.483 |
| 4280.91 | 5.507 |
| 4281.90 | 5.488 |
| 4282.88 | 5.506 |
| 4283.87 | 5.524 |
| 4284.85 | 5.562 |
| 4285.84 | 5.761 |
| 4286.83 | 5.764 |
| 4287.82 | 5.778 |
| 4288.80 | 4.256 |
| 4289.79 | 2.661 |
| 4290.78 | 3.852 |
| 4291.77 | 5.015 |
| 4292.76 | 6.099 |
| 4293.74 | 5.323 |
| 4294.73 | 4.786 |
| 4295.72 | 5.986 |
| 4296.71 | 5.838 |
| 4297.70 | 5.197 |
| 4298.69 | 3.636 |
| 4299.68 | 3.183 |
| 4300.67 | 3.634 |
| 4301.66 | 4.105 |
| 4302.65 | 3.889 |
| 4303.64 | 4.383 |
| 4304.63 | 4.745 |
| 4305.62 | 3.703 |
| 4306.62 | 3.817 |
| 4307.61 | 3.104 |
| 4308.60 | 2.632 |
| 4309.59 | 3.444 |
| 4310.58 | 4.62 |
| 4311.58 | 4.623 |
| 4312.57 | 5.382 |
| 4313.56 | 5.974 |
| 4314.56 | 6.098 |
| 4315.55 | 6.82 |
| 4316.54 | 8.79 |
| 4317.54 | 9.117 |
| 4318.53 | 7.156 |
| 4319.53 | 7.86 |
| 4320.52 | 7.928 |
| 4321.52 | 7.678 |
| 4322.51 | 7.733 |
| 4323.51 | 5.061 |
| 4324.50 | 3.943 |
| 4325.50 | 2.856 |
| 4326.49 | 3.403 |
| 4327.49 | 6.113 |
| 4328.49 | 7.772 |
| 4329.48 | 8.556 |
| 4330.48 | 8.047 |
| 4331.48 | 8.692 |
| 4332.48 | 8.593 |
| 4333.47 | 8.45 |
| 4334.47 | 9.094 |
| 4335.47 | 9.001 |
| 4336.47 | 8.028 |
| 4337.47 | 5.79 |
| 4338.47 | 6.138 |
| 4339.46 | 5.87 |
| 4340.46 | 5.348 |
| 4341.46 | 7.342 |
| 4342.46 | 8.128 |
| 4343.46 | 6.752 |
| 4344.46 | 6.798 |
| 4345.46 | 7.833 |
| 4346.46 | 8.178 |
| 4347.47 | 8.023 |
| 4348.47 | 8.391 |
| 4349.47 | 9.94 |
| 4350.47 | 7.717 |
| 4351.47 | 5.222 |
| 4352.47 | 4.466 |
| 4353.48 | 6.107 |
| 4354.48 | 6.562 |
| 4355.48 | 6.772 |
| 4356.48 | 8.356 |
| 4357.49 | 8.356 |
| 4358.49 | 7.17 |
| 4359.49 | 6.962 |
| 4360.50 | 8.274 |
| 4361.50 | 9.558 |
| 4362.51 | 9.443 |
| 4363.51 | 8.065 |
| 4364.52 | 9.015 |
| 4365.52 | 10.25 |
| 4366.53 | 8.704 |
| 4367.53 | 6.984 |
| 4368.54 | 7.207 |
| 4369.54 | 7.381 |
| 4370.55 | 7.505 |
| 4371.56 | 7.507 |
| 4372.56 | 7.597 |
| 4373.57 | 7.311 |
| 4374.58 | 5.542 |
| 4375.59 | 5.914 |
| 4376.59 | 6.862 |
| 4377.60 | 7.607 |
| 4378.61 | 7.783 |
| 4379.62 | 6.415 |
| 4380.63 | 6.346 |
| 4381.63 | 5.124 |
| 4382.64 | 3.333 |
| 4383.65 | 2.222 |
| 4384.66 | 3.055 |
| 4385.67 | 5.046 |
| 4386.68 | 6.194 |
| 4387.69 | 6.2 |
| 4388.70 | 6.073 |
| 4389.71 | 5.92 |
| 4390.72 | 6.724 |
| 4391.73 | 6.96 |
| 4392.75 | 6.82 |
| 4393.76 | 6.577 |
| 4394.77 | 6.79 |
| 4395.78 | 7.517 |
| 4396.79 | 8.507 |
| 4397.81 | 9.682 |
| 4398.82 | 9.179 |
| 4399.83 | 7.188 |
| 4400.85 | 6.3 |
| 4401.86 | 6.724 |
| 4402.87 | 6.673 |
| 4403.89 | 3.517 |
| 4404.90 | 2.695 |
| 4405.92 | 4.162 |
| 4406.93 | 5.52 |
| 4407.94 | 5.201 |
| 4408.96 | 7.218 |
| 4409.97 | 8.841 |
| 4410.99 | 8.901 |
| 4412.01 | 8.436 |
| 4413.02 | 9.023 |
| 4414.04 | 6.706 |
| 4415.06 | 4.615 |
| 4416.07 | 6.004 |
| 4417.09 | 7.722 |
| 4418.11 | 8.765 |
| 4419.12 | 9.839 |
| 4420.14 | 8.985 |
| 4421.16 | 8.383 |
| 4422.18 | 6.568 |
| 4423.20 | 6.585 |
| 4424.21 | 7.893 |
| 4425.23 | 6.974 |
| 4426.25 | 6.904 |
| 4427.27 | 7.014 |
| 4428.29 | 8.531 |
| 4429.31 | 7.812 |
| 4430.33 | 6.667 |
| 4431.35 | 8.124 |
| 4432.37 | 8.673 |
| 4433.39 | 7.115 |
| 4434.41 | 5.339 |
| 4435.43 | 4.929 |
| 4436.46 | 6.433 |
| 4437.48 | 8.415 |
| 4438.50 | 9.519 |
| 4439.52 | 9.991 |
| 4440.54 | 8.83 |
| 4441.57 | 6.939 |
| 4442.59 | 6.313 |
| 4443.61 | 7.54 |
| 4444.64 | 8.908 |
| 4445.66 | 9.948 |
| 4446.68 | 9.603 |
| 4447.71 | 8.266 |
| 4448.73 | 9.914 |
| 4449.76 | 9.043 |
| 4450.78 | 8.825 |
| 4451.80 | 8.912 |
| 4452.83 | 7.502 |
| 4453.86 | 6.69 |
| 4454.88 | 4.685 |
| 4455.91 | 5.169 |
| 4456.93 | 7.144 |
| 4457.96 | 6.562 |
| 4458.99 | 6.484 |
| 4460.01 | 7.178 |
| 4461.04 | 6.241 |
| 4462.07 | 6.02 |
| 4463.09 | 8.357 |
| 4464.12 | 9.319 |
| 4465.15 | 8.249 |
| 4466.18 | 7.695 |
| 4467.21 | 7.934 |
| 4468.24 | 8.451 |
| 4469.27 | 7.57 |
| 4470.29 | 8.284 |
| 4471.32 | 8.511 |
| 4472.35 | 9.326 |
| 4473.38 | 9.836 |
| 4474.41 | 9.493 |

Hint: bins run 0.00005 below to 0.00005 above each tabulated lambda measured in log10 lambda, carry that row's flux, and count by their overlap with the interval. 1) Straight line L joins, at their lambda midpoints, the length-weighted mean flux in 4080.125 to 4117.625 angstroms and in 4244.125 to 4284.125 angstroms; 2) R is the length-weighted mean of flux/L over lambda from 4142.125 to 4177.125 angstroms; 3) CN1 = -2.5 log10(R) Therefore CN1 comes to 0.19 mag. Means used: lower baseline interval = 5.59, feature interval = 4.58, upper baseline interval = 5.29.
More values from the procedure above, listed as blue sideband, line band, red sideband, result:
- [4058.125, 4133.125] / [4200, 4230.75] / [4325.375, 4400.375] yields 0.256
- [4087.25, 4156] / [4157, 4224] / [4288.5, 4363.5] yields 0.121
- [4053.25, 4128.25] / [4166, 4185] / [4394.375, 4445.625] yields 0.253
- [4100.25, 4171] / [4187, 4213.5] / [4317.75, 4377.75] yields 0.134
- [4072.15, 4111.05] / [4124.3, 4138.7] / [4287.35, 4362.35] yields 0.128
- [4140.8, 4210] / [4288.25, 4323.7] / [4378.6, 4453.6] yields 0.156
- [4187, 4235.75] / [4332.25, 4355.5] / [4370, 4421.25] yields -0.189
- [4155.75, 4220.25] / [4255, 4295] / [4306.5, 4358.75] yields 0.147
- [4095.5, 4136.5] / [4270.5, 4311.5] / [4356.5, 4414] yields 0.332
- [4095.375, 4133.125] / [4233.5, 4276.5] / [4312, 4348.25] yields 0.212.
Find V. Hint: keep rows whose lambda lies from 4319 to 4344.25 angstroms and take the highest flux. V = 9.094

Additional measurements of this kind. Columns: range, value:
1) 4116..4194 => 6.081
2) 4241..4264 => 8.066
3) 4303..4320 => 9.117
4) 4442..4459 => 9.948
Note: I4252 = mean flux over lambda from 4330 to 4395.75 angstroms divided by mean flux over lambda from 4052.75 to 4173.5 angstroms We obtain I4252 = 1.43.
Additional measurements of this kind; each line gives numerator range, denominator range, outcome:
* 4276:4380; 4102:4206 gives 1.33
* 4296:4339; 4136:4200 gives 1.27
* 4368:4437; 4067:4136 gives 1.30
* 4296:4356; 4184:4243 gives 1.28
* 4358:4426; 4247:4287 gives 1.35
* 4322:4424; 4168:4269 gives 1.39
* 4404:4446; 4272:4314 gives 1.56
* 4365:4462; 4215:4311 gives 1.44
